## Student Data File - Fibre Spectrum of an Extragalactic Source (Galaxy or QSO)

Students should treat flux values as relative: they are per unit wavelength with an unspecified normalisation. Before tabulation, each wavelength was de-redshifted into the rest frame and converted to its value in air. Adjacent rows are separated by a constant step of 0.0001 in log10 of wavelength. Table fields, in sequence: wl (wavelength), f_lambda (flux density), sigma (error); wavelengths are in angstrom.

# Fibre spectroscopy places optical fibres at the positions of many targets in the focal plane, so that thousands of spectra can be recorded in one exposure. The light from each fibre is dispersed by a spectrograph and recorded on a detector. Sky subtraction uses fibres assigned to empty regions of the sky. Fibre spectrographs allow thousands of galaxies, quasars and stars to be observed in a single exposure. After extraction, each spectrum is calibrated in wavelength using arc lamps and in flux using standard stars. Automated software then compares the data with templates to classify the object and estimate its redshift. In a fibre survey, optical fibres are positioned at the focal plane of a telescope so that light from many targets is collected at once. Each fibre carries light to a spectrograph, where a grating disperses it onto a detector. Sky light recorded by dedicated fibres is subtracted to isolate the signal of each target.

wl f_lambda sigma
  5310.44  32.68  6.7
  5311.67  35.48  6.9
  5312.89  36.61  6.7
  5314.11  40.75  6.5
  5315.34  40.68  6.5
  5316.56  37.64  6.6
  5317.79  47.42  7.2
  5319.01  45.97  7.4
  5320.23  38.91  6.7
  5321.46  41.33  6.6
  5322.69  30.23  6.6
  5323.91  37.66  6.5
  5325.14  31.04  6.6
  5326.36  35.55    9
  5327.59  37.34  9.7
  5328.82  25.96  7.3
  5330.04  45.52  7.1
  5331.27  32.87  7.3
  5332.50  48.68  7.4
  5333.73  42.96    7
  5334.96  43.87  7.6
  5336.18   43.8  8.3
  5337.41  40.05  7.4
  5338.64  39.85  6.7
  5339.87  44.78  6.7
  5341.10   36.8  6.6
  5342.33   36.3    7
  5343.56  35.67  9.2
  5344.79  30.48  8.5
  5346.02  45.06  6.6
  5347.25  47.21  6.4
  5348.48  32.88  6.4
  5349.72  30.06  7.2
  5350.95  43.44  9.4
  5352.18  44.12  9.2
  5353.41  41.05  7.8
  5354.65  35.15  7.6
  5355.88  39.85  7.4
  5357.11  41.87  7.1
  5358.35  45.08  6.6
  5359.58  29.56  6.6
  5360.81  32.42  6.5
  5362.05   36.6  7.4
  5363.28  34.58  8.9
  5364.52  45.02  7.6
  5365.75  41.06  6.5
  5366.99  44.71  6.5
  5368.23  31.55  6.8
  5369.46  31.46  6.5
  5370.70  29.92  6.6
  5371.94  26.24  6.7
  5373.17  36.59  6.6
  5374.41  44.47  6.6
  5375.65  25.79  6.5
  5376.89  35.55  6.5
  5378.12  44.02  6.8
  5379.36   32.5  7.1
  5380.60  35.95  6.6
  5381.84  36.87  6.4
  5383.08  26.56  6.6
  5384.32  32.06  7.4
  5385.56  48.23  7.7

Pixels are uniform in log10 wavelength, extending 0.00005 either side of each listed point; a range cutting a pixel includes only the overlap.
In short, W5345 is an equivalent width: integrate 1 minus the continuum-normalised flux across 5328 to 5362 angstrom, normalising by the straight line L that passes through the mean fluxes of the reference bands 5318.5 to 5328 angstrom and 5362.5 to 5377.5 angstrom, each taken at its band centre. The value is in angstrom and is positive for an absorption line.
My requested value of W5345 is -2.43 angstrom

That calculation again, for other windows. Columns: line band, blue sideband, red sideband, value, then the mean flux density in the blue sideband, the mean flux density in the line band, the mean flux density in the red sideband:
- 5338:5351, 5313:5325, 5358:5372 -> -0.2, 39.6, 38.2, 35.9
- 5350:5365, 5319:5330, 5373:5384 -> -1.4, 36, 38.8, 35.2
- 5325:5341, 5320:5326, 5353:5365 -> -1.4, 35.6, 39.6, 38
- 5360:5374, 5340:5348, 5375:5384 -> 0.1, 38.9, 35.5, 33.9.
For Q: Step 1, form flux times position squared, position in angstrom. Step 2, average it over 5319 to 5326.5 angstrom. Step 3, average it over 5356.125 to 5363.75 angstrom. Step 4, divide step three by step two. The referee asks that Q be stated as 1.0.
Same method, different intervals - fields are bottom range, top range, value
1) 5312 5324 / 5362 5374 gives 0.92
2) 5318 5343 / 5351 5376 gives 0.96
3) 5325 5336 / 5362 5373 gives 0.93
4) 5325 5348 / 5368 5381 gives 0.88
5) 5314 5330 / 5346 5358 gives 1.06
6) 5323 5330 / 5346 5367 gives 1.15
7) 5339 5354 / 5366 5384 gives 0.89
